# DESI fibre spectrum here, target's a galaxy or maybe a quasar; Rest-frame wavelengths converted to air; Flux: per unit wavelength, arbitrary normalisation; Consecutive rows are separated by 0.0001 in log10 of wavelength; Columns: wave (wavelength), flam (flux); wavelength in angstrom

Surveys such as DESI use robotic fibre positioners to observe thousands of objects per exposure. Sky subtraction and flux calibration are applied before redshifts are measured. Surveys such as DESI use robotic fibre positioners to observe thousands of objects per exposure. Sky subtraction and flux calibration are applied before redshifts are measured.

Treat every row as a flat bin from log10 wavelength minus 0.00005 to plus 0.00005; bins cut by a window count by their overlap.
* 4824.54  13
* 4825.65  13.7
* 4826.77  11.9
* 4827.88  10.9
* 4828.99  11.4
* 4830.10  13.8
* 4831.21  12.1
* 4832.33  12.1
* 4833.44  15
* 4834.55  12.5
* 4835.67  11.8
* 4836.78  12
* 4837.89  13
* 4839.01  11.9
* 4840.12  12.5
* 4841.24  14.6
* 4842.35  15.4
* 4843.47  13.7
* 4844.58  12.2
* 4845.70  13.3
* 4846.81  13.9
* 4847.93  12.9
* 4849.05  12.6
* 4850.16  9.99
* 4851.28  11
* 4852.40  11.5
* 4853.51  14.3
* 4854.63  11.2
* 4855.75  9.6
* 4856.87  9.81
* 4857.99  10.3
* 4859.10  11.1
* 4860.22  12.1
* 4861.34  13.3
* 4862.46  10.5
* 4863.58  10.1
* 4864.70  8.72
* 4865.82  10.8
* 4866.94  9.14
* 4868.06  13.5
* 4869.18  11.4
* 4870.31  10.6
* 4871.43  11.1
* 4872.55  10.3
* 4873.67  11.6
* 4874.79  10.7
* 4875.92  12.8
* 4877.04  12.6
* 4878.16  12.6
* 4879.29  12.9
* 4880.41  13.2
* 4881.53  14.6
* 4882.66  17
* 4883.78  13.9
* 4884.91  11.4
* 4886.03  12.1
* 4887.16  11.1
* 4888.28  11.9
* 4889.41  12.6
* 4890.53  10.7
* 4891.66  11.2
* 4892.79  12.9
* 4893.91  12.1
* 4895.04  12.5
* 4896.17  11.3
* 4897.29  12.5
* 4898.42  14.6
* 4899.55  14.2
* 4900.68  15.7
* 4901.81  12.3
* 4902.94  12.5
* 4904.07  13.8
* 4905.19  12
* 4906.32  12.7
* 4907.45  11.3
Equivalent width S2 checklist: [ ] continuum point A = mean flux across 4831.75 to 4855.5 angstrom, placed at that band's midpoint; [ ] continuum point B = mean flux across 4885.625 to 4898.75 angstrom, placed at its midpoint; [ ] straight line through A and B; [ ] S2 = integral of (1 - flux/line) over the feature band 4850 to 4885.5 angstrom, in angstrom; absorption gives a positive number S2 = 1.9 angstrom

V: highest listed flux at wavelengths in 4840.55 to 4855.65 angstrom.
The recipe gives 15.4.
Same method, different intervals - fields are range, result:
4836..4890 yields 17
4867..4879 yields 13.5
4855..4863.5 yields 13.3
